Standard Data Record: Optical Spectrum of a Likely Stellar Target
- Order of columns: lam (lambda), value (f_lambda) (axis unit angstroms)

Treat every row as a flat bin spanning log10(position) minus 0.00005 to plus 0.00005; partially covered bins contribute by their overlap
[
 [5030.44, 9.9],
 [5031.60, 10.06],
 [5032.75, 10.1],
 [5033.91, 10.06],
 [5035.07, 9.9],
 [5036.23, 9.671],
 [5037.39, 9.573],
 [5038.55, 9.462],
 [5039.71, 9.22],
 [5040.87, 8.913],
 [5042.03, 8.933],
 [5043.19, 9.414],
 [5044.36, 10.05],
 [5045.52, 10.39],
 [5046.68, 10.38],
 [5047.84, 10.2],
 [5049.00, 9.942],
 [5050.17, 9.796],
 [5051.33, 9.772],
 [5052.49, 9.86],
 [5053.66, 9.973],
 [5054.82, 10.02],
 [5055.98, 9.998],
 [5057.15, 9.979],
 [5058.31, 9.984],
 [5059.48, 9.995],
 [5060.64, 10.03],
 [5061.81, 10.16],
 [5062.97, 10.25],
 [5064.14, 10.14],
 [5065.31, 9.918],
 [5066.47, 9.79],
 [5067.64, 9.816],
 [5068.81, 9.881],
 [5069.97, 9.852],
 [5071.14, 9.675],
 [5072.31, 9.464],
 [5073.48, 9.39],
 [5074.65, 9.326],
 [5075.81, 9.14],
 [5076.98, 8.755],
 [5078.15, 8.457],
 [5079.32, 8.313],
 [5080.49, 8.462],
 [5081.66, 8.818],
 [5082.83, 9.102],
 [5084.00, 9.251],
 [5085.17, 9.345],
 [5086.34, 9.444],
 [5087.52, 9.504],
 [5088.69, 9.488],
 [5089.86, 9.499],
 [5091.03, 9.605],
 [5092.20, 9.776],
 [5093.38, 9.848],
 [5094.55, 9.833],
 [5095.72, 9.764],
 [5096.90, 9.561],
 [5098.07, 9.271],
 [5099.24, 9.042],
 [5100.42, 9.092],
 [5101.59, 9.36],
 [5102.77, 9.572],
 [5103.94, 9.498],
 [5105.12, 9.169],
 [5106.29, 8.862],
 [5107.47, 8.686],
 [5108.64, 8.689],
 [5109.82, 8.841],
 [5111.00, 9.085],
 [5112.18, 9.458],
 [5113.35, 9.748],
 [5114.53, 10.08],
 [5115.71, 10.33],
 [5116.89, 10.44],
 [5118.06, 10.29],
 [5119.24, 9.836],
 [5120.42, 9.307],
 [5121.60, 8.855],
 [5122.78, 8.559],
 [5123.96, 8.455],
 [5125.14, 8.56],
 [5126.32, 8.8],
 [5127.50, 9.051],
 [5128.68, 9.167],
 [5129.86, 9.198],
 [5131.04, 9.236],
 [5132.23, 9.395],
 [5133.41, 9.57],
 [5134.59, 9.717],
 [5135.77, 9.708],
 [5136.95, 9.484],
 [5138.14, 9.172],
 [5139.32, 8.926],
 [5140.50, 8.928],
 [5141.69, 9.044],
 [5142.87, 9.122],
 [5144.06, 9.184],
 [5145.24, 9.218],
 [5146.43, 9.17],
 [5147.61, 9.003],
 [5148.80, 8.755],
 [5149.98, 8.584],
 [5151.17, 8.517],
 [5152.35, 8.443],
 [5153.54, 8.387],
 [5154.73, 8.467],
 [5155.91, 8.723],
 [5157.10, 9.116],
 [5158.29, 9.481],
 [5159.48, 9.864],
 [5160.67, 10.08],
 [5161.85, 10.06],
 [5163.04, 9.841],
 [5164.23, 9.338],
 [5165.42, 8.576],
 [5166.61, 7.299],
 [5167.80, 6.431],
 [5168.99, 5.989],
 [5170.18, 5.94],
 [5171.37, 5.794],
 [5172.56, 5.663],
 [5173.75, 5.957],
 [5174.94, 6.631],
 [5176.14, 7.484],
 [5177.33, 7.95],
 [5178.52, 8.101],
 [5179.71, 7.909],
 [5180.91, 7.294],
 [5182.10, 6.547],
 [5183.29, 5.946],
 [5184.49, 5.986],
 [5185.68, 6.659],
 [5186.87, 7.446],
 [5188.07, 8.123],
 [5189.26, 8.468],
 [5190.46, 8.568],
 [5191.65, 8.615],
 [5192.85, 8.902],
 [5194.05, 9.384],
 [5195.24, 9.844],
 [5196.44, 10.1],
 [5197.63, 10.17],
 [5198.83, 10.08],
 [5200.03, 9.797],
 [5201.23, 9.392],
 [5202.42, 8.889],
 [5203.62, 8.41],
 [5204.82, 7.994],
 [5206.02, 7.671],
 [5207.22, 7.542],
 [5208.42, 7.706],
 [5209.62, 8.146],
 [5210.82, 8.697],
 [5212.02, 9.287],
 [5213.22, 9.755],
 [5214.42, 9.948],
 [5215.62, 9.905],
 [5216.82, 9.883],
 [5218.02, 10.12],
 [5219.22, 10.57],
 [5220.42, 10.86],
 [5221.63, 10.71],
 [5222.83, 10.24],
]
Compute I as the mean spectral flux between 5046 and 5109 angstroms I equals 9.54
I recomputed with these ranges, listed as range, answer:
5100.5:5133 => 9.28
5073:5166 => 9.23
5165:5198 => 7.54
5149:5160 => 8.83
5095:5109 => 9.23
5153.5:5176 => 7.96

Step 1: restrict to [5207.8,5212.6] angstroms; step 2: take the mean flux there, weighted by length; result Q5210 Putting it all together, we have 8.45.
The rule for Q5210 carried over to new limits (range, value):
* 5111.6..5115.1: 9.77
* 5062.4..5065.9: 10.1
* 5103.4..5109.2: 8.98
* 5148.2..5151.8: 8.62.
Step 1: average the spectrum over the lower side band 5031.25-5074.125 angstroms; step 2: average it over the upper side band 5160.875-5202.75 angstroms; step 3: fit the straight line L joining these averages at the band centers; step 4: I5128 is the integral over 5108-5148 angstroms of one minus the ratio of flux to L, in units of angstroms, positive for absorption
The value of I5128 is -2.39 angstroms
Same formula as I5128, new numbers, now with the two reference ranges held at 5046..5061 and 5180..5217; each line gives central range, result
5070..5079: 0.55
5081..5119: 0.31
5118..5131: 0.32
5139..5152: 0.18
